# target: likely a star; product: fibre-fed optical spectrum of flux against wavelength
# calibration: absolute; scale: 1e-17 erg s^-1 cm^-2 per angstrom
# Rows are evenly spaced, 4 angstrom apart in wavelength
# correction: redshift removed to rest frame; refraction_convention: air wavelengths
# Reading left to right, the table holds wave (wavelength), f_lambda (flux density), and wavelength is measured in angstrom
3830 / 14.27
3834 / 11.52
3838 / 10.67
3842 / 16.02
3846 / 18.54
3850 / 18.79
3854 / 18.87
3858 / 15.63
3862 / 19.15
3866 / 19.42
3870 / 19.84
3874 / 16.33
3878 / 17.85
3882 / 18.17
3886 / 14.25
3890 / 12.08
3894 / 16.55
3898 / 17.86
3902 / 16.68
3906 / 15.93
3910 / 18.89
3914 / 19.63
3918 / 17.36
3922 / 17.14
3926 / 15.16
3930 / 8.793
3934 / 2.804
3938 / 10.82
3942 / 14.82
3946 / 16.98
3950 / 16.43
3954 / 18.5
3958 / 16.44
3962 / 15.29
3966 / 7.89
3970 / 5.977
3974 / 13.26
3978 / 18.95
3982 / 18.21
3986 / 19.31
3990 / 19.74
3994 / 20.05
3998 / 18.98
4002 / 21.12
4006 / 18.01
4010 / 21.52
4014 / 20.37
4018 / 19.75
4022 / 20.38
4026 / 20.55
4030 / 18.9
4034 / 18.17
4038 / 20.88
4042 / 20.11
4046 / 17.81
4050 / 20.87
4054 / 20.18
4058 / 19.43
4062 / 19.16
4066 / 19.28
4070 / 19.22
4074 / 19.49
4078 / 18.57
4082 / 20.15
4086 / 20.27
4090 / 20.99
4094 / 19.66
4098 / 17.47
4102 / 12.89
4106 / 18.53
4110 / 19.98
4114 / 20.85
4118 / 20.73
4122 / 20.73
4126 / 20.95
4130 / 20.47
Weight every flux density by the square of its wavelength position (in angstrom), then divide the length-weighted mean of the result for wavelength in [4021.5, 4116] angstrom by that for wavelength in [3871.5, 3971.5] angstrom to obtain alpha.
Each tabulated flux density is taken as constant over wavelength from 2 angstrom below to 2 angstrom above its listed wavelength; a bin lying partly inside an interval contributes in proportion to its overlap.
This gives 1.40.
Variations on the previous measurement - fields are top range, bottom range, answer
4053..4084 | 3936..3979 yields 1.46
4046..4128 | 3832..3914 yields 1.29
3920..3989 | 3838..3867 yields 0.84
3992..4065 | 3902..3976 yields 1.47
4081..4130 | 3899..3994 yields 1.39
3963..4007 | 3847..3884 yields 0.96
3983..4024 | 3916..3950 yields 1.56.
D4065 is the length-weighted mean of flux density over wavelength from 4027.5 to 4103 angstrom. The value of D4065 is 19.2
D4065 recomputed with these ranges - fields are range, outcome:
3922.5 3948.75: 12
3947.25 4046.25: 17.9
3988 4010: 19.8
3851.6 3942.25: 15.9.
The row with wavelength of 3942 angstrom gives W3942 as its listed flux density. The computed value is 14.82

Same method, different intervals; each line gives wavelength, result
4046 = 17.81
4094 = 19.66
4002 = 21.12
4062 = 19.16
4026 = 20.55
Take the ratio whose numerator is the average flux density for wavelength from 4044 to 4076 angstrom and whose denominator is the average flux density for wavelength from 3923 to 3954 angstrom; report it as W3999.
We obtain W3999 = 1.5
